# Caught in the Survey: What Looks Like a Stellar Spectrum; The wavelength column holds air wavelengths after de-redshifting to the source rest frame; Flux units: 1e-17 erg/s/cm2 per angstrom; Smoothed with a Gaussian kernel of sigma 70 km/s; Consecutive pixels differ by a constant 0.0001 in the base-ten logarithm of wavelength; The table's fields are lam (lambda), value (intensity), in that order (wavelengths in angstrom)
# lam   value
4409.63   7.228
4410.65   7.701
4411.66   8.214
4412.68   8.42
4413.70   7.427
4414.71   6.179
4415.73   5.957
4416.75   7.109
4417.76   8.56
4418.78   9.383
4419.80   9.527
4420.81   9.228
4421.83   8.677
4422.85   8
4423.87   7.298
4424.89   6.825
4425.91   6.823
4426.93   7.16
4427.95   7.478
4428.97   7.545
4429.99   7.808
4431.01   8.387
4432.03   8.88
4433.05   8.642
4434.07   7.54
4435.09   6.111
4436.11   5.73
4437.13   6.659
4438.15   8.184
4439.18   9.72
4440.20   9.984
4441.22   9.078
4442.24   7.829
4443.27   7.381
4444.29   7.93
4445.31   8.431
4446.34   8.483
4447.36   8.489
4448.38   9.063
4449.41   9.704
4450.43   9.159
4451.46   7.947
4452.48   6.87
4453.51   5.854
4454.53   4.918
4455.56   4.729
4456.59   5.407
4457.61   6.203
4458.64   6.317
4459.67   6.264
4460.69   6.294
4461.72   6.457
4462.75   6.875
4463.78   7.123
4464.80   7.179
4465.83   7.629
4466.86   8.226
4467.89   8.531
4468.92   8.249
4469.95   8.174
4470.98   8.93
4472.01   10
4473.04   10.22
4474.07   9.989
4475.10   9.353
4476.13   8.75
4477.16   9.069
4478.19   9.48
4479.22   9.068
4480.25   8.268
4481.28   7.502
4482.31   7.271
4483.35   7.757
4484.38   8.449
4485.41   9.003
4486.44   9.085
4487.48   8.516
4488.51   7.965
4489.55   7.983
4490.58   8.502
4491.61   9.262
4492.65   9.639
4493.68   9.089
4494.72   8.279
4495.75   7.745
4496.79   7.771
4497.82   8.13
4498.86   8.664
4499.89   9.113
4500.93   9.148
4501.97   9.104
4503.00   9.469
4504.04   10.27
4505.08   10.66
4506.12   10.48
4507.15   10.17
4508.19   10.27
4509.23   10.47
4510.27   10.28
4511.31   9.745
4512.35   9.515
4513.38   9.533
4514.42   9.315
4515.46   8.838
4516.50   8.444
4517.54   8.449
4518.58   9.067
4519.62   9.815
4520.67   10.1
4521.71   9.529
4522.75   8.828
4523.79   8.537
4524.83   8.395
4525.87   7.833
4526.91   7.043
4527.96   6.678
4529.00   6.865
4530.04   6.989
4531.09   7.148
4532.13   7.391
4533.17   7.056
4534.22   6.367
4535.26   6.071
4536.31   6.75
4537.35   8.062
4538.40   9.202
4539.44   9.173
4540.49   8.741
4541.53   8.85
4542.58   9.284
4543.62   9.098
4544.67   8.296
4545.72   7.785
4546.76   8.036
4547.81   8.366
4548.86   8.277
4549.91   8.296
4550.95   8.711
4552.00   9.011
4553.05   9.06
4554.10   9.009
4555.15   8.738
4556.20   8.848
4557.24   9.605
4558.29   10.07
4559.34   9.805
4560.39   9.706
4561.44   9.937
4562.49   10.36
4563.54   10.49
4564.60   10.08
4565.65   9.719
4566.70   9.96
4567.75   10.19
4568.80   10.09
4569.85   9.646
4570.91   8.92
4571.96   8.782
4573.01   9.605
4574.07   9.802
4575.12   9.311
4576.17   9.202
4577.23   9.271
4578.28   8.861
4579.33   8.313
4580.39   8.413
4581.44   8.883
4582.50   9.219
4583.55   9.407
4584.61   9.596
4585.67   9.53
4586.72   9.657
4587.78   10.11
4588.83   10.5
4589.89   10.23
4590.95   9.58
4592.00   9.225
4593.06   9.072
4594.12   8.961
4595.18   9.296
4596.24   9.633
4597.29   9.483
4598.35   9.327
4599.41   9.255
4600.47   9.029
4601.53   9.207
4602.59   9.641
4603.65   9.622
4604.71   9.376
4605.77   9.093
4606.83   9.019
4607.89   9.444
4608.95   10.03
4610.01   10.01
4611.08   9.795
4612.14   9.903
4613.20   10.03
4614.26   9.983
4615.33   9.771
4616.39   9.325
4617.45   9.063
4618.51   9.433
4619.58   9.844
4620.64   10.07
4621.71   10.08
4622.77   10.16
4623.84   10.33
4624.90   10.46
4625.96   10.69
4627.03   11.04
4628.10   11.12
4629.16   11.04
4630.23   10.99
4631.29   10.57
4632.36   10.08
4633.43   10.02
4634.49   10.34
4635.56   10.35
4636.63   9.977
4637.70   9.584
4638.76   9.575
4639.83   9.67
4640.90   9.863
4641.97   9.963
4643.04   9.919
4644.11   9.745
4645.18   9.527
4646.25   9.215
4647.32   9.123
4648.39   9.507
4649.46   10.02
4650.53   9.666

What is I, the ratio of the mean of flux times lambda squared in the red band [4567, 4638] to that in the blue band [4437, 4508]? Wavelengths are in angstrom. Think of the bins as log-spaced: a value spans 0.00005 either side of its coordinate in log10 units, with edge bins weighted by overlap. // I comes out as 1.24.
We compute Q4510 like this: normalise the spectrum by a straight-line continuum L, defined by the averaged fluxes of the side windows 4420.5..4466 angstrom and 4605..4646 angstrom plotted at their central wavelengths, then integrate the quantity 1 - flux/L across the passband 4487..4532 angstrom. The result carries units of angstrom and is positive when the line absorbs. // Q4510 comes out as -2.47 angstrom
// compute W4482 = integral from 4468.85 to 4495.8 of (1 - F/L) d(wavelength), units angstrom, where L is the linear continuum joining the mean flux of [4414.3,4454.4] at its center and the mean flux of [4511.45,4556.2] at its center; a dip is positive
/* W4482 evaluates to -2.1 angstrom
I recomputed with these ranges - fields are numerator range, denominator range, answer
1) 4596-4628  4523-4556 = 1.25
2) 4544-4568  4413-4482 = 1.23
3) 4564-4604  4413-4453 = 1.26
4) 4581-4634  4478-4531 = 1.16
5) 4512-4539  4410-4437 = 1.11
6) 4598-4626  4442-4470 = 1.42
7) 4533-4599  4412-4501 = 1.20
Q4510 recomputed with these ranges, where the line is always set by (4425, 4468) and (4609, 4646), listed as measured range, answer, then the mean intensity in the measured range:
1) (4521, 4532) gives 1.0 angstrom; 7.81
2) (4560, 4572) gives -0.9 angstrom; 9.86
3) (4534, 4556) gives 1.3 angstrom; 8.38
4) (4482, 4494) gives -0.7 angstrom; 8.55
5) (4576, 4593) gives 0.1 angstrom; 9.37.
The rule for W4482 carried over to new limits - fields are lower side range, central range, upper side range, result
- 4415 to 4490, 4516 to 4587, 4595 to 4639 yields 2.4 angstrom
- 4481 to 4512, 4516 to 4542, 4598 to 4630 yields 3.3 angstrom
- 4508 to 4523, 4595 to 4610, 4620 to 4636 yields 1.2 angstrom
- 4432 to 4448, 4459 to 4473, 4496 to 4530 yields 1.1 angstrom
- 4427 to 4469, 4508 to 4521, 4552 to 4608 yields -1.5 angstrom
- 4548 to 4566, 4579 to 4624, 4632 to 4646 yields 0.5 angstrom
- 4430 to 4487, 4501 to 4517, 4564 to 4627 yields -2.3 angstrom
